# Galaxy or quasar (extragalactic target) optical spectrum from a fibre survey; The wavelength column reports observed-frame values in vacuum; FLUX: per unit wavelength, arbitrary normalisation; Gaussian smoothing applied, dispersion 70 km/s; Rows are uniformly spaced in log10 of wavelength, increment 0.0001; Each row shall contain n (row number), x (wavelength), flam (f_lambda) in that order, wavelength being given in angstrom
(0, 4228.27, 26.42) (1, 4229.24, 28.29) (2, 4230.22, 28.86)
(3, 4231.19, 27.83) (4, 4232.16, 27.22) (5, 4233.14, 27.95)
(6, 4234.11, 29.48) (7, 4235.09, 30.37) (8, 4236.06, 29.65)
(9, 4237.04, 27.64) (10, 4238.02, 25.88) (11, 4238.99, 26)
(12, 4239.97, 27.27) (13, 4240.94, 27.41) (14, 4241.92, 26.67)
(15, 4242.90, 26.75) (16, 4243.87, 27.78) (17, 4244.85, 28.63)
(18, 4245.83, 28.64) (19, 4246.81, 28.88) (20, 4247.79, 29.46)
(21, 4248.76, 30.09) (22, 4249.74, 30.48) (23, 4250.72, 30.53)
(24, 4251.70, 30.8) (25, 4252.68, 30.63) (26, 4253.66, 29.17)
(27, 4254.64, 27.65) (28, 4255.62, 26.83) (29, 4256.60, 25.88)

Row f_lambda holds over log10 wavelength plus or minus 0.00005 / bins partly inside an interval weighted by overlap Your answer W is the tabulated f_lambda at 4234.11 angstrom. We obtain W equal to 29.48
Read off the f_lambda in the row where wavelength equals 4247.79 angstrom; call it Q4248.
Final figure 29.46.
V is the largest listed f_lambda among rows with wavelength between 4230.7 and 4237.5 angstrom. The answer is 30.37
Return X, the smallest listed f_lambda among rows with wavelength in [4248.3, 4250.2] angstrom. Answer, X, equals 30.09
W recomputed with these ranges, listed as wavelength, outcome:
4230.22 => 28.86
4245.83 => 28.64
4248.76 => 30.09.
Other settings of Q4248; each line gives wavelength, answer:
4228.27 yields 26.42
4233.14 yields 27.95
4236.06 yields 29.65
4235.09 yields 30.37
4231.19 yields 27.83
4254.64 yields 27.65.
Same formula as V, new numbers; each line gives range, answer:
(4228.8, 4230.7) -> 28.86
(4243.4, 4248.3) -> 29.46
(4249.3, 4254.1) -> 30.8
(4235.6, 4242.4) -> 29.65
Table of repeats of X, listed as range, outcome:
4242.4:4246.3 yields 26.75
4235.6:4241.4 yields 25.88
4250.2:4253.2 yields 30.53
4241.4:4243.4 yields 26.67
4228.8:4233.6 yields 27.22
